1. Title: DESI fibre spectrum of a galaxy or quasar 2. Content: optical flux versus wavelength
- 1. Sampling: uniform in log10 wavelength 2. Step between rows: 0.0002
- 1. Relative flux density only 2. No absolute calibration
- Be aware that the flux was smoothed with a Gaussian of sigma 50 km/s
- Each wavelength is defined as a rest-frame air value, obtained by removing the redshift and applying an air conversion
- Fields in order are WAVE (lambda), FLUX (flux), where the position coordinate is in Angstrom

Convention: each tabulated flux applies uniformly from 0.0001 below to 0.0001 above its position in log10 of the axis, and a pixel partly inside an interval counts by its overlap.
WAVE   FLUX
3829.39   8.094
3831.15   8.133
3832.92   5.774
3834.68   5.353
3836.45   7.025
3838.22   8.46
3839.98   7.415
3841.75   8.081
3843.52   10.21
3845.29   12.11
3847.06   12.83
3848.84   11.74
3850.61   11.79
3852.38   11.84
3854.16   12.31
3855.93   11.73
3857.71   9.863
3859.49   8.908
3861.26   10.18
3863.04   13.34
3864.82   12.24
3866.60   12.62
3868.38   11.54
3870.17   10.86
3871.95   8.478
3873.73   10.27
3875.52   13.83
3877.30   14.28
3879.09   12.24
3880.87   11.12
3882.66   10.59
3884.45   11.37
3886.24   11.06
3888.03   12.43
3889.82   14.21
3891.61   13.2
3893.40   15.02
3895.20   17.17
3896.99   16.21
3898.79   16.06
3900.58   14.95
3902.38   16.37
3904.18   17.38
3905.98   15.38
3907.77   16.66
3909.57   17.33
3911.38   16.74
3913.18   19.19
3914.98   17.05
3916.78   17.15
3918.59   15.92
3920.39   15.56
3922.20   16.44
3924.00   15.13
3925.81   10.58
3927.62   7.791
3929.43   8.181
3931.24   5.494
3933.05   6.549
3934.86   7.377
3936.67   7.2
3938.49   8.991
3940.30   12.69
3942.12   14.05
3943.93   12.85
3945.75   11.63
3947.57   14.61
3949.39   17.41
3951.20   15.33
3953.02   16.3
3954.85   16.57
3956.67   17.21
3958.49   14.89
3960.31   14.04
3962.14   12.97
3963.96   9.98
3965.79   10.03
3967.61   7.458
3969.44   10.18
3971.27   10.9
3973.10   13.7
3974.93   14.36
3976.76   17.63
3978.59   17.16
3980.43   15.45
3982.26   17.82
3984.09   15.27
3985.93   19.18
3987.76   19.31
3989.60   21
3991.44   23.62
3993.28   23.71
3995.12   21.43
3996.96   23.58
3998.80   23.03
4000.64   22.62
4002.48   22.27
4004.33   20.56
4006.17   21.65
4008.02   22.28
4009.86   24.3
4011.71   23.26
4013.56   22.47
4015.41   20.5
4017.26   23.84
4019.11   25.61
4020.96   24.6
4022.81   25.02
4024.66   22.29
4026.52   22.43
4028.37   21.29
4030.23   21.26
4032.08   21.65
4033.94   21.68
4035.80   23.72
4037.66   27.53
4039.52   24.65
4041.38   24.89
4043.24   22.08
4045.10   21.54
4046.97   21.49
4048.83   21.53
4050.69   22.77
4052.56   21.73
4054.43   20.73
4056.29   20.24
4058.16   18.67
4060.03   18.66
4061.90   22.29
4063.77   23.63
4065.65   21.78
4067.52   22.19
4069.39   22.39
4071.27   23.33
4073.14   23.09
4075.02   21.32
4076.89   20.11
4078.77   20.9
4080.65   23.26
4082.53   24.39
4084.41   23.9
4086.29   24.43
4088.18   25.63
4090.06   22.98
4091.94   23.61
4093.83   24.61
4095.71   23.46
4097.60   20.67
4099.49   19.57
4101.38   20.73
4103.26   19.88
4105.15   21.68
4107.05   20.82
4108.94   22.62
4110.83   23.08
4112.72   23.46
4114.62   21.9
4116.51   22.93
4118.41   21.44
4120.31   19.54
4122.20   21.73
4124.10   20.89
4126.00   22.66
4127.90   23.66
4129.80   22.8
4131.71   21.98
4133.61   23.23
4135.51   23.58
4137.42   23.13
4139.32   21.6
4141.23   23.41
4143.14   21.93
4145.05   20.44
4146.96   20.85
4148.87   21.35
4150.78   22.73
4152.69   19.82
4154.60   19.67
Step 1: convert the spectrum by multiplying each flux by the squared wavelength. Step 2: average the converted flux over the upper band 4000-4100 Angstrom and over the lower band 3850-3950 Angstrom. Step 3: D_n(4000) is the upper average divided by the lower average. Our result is 1.89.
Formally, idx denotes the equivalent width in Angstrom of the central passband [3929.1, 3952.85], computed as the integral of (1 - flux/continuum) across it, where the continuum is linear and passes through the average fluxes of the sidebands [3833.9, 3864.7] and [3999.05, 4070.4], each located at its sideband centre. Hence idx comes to 7.5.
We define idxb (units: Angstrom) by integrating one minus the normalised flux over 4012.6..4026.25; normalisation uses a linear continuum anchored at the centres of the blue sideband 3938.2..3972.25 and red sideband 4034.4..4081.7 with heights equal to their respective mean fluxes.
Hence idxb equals -3.4 Angstrom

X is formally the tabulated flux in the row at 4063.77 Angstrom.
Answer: 23.63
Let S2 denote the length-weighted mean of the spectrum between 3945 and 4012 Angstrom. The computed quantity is 17.3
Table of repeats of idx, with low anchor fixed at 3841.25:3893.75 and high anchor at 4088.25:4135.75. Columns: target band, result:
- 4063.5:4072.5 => -1.0 Angstrom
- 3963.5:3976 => 3.9 Angstrom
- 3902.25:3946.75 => 2.7 Angstrom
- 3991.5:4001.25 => -3.3 Angstrom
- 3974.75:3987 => -0.2 Angstrom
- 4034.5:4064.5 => -4.3 Angstrom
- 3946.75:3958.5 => -0.6 Angstrom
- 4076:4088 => -1.2 Angstrom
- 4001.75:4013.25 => -3.1 Angstrom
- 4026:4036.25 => -1.8 Angstrom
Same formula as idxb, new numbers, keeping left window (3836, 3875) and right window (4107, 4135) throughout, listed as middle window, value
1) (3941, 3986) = 3.5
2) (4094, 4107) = 0.1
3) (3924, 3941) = 6.6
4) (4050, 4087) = -3.7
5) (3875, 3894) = -1.0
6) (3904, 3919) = -4.4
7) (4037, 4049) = -2.9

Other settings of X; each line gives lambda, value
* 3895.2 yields 17.17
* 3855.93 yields 11.73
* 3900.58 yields 14.95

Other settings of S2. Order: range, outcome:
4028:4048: 22.9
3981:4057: 22.2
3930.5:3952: 11.2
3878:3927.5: 14.8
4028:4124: 22.2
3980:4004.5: 20.7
